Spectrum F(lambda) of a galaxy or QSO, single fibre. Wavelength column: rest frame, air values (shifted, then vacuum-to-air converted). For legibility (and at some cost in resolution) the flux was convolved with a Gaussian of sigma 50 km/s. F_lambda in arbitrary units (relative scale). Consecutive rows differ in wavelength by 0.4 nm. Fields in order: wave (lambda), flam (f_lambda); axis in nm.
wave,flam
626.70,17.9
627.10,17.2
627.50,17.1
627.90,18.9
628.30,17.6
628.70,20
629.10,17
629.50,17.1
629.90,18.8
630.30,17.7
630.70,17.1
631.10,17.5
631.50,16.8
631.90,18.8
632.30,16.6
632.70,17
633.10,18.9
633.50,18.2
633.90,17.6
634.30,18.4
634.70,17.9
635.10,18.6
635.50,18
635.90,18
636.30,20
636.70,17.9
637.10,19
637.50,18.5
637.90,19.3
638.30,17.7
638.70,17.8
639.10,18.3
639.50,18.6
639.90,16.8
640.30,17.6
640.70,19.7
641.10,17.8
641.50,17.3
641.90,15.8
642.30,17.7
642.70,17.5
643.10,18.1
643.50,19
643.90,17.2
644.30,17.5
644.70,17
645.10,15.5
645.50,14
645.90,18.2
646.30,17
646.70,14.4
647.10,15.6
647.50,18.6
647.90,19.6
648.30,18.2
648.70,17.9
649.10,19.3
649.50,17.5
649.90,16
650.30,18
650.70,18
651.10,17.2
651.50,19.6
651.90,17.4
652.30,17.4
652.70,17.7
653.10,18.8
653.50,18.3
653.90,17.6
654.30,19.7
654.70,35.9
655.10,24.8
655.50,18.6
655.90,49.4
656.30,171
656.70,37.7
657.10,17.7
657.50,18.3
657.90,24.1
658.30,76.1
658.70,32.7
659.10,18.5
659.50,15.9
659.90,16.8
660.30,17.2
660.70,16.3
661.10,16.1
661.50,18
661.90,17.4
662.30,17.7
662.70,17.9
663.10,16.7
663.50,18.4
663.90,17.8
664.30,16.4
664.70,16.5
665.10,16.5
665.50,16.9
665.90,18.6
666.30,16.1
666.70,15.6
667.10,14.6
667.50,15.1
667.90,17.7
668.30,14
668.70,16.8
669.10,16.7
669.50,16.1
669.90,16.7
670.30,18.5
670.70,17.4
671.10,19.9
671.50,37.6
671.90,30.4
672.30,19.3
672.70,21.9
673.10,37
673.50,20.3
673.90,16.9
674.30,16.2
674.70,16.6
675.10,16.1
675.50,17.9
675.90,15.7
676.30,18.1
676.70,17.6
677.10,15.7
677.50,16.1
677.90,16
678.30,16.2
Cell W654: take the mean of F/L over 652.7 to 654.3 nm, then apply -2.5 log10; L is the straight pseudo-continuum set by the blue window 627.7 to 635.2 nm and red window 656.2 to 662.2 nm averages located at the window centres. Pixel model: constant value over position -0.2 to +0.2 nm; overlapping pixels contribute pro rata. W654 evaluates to 0.49 mag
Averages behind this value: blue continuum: 17.9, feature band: 18.4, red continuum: 31.7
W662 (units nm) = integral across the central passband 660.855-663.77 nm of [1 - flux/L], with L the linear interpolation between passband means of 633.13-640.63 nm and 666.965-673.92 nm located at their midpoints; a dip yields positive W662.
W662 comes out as 0.370 nm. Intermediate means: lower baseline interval 18.3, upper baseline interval 20.5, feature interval 17.4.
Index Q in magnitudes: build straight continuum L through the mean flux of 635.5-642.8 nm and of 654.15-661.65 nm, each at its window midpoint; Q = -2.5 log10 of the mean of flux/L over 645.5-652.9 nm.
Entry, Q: 0.45 mag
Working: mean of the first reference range 18.1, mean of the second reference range 34.1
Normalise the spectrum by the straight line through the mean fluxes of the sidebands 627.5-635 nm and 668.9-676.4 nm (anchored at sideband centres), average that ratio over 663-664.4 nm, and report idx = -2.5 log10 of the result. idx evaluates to 0.15 mag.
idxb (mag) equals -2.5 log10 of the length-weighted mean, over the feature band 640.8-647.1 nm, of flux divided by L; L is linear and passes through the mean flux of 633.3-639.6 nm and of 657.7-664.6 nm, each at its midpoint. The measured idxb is 0.15 mag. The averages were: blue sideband 18.4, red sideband 21.9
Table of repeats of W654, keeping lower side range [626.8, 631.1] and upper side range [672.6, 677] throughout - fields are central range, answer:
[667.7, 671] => 0.141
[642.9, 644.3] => 0.018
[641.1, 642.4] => 0.077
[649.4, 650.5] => 0.085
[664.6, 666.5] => 0.127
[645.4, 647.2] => 0.155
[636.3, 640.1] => -0.010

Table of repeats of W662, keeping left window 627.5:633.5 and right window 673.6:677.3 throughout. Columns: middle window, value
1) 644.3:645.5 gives 0.10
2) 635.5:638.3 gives -0.15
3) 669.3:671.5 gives -0.33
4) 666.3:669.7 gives 0.23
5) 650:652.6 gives -0.07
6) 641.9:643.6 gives -0.02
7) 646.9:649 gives -0.07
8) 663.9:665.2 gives 0.03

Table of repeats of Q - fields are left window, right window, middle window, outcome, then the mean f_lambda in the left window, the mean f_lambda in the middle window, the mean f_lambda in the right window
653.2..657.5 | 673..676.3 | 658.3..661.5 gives 0.477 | 39.5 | 22.6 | 19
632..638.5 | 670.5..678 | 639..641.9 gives 0.040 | 18.2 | 17.9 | 20.4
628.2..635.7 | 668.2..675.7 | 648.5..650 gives 0.070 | 17.9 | 17.8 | 20.4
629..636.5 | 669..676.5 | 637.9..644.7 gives 0.040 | 17.9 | 17.8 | 20.5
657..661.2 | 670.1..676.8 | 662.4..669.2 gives 0.358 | 24.9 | 16.6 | 21.1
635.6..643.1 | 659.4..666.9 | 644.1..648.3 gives 0.060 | 18.1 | 16.8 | 17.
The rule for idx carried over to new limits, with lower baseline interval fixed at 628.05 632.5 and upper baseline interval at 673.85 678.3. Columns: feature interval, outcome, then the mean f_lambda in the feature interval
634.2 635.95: -0.03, 18.2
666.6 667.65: 0.12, 15.1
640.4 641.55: -0.05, 18.3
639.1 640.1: -0.02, 17.8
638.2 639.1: -0.02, 17.9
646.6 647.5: 0.10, 15.9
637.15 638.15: -0.08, 18.9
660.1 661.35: 0.03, 16.6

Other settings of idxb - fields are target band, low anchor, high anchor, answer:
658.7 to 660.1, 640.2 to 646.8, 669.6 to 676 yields 0.001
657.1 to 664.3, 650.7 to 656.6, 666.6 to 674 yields 0.258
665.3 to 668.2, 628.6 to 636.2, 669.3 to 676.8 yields 0.231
